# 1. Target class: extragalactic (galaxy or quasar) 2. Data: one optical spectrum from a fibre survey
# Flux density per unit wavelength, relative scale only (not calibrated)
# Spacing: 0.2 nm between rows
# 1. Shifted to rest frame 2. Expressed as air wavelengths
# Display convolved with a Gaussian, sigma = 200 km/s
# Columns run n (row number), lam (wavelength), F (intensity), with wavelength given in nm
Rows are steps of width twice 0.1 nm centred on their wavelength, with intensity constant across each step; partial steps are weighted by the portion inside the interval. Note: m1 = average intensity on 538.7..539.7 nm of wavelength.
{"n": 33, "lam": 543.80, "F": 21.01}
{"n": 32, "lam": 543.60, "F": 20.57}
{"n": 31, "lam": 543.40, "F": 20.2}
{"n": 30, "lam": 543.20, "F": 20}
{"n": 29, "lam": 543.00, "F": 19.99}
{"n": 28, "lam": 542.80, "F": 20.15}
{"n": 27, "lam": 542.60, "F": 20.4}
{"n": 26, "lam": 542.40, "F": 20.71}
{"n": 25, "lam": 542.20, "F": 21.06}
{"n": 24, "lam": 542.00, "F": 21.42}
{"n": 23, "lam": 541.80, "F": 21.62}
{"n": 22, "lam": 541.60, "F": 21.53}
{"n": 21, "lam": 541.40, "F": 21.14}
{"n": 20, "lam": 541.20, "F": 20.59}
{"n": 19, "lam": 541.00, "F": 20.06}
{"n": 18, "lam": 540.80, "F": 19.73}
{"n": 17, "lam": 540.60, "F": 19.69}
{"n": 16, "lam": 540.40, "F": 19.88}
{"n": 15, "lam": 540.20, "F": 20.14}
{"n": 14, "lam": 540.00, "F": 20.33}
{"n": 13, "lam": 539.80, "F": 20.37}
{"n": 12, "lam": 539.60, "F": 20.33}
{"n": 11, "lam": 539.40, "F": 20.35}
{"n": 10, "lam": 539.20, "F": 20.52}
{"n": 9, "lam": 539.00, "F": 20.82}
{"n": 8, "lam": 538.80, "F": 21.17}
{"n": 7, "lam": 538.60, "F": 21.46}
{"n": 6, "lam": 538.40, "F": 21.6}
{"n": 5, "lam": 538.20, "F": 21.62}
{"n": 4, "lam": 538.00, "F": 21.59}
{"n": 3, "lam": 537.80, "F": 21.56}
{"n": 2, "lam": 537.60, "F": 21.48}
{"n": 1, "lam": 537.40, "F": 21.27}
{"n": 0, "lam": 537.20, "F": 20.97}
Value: 20.6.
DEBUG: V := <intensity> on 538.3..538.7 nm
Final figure 21.5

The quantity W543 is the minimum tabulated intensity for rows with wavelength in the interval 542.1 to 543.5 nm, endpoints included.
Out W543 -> 19.99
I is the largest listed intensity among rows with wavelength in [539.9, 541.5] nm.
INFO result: 21.14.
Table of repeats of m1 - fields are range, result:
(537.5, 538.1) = 21.5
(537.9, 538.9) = 21.5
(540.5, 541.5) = 20.2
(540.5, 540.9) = 19.7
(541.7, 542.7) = 21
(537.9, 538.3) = 21.6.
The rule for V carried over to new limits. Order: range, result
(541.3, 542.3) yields 21.4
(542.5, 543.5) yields 20.1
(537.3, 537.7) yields 21.4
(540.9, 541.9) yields 21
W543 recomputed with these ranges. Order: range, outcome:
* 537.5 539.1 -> 20.82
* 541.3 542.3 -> 21.06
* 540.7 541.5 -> 19.73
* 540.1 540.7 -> 19.69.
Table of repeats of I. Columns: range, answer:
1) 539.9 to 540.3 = 20.33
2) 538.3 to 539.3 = 21.6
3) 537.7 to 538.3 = 21.62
